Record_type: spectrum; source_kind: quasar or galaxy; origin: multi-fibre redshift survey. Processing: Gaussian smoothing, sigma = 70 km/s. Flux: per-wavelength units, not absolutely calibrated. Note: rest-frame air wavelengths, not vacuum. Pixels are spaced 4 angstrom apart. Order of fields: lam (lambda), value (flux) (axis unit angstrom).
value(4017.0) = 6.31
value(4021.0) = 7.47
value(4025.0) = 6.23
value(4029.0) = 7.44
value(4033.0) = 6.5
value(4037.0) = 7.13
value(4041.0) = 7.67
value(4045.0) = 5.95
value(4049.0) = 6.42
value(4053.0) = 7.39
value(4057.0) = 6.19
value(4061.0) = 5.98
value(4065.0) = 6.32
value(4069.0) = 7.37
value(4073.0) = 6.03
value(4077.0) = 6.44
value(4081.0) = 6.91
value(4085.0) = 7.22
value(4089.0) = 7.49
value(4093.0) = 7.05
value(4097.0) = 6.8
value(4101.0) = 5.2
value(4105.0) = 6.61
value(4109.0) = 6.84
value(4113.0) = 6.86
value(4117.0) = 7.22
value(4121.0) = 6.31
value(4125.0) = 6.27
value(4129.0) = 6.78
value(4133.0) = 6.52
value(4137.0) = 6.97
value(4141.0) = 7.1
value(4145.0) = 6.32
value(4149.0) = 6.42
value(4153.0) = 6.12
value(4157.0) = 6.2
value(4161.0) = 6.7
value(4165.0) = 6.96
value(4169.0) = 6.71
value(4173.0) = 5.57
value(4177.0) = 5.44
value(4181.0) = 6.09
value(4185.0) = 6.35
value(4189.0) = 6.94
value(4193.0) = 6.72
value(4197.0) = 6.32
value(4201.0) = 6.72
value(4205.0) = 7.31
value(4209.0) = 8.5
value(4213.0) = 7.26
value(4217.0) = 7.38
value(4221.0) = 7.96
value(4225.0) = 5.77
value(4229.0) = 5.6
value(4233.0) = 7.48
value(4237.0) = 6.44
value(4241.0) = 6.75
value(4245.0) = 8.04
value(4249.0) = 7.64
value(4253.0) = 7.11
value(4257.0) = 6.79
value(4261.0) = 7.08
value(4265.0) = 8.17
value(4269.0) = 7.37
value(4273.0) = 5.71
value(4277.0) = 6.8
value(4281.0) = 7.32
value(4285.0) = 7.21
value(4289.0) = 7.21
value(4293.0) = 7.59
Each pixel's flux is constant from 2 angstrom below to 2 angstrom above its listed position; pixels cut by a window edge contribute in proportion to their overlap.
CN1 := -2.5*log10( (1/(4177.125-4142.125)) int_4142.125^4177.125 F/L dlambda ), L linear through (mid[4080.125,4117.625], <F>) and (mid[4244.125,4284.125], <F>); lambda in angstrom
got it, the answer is 0.099 mag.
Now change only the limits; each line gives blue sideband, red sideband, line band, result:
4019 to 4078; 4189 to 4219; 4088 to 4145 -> 0.034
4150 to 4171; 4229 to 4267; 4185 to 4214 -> -0.035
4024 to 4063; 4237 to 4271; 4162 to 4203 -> 0.115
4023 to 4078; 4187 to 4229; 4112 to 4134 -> 0.026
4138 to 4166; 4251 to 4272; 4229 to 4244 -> 0.044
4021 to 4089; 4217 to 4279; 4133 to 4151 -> 0.028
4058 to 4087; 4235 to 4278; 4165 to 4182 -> 0.135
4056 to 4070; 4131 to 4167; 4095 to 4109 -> 0.034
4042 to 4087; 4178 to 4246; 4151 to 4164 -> 0.064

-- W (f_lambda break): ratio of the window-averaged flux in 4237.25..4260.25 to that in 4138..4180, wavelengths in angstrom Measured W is 1.1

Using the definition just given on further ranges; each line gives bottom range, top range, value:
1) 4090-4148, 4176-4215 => 1.02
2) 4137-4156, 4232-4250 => 1.11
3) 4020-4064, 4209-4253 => 1.05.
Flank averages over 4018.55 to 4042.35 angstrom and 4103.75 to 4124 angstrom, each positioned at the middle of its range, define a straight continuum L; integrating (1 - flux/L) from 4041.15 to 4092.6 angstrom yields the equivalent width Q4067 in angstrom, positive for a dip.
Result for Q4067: 1.64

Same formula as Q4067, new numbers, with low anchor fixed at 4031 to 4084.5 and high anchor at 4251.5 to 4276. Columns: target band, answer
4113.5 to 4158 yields 1.4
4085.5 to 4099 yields -0.8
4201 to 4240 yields -0.6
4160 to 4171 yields 0.1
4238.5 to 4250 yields -0.7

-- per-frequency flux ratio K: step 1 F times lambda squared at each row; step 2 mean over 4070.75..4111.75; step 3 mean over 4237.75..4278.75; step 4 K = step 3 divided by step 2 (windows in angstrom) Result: 1.2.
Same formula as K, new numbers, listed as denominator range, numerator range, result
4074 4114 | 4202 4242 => 1.11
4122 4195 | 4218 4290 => 1.14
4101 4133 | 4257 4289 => 1.16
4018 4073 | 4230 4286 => 1.17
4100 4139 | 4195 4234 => 1.11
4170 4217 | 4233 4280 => 1.09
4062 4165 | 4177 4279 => 1.10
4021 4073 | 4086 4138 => 1.03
